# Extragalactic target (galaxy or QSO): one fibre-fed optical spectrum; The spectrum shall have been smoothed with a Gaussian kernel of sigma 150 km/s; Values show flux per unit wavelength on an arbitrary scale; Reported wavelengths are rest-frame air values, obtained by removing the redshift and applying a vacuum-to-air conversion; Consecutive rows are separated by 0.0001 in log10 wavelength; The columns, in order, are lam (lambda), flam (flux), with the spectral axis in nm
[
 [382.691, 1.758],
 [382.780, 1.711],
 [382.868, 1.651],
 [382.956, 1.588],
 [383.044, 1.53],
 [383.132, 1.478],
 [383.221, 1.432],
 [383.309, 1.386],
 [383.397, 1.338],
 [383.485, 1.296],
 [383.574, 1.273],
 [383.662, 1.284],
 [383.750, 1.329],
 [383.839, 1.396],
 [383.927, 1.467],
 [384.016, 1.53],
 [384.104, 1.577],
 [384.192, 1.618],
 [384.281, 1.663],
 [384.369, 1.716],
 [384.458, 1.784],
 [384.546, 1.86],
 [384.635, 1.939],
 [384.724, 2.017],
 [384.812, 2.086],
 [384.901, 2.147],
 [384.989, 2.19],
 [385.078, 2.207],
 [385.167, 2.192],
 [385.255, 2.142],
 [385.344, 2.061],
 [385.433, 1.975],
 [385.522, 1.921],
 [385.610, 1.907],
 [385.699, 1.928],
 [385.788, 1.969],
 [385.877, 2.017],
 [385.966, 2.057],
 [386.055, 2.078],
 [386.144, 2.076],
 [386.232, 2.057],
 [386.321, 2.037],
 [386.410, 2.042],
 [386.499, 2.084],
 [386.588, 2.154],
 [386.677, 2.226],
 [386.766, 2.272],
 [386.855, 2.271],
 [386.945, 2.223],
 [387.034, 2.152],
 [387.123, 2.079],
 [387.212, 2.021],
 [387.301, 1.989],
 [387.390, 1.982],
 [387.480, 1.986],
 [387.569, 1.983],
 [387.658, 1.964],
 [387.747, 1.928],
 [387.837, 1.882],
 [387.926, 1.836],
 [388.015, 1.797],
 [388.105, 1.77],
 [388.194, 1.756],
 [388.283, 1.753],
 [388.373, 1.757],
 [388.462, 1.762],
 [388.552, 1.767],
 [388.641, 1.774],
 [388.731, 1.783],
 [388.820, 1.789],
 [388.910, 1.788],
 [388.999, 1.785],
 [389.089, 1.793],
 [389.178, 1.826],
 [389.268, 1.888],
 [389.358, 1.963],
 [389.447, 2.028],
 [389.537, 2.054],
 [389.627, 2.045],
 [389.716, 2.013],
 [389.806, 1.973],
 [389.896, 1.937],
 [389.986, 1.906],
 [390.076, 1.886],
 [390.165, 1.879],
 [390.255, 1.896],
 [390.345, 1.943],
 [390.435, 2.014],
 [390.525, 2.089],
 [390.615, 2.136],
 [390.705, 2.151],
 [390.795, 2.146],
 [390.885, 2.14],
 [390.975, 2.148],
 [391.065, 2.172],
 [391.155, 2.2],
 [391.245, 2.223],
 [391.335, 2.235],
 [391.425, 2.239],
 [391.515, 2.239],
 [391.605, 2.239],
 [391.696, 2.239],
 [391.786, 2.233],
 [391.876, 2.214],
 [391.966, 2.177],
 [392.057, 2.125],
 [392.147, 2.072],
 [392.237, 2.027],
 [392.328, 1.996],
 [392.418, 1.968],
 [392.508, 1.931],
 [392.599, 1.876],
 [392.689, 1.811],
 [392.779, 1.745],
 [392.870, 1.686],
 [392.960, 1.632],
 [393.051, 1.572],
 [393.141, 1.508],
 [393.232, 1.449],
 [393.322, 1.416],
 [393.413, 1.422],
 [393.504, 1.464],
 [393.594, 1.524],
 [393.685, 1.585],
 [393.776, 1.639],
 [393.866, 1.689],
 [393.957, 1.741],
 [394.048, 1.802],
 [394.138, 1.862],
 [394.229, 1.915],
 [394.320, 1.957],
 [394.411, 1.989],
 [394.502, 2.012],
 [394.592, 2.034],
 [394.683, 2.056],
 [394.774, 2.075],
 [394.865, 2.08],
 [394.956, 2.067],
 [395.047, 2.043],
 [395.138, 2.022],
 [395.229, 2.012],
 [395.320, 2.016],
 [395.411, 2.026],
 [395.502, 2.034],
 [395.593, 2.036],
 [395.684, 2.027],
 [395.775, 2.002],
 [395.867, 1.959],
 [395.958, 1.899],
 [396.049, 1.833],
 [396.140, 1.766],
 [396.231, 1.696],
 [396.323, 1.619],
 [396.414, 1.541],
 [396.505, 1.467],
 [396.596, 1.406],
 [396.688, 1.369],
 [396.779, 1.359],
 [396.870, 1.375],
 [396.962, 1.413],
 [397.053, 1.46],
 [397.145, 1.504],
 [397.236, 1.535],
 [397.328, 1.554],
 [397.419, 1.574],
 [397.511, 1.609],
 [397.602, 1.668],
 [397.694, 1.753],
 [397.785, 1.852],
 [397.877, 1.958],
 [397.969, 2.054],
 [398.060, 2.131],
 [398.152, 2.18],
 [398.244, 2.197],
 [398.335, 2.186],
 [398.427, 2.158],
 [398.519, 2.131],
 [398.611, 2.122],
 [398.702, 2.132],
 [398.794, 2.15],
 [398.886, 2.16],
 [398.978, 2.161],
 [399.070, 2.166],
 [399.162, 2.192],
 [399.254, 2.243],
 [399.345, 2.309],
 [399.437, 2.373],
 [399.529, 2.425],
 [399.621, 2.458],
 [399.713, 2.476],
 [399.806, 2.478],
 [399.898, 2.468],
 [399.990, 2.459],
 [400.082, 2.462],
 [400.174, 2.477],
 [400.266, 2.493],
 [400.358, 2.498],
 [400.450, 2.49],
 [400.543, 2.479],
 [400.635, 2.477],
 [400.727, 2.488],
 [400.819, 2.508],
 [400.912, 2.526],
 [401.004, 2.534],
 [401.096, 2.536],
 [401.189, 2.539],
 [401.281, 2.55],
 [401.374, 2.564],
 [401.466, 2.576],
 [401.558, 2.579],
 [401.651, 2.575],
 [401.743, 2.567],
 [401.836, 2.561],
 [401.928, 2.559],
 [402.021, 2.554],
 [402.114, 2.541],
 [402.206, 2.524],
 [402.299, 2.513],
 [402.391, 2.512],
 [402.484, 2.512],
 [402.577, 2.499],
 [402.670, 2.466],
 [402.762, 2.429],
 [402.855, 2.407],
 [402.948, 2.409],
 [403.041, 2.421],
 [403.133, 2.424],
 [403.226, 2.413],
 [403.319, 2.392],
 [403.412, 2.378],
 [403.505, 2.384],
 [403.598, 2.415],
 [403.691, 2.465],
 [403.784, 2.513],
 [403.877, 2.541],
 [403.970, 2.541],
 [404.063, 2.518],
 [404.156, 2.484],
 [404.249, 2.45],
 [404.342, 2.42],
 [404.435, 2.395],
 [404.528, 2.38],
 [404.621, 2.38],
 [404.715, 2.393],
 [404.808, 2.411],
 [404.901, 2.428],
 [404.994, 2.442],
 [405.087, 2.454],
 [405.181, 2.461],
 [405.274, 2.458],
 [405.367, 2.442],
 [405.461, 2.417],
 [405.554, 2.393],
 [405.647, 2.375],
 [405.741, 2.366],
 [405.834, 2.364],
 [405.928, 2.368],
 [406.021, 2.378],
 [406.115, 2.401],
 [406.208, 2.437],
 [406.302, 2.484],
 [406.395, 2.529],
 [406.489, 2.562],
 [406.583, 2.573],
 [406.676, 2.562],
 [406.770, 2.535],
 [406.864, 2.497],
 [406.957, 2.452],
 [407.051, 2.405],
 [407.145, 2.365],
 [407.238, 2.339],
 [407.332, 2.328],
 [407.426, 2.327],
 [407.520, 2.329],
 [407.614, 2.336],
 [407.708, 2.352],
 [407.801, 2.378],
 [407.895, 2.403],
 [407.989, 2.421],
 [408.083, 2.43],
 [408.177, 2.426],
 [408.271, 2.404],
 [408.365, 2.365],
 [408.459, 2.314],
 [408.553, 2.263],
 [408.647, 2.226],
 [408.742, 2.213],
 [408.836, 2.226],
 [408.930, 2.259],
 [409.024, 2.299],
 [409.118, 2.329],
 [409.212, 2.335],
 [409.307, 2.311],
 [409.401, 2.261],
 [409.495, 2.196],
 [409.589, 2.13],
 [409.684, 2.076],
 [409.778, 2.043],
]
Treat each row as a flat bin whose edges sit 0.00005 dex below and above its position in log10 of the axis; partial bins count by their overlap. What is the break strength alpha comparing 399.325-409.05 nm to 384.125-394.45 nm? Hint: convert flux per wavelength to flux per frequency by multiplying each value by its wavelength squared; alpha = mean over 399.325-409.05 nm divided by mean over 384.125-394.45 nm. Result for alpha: 1.4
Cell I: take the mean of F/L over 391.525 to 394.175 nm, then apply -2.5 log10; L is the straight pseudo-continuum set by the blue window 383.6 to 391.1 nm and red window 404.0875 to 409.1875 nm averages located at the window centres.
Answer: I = 0.14 mag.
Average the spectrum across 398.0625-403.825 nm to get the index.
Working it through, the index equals 2.41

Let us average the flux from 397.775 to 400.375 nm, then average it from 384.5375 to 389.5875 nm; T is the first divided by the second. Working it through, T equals 1.14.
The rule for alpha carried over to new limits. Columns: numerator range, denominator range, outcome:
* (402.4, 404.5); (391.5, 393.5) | 1.38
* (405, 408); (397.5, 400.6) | 1.13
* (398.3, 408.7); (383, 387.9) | 1.41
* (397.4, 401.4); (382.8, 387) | 1.33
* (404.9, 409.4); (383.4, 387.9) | 1.39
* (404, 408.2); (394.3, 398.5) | 1.38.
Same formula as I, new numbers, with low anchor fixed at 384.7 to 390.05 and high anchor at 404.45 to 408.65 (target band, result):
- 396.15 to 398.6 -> 0.266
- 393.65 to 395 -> 0.126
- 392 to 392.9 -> 0.088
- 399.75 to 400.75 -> -0.096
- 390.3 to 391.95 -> -0.053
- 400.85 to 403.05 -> -0.096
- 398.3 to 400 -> -0.013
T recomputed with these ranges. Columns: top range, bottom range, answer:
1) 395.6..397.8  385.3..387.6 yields 0.80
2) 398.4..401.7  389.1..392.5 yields 1.16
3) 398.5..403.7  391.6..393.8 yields 1.34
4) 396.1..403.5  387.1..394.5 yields 1.15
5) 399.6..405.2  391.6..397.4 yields 1.37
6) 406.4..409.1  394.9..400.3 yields 1.20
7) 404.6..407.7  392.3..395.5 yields 1.33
